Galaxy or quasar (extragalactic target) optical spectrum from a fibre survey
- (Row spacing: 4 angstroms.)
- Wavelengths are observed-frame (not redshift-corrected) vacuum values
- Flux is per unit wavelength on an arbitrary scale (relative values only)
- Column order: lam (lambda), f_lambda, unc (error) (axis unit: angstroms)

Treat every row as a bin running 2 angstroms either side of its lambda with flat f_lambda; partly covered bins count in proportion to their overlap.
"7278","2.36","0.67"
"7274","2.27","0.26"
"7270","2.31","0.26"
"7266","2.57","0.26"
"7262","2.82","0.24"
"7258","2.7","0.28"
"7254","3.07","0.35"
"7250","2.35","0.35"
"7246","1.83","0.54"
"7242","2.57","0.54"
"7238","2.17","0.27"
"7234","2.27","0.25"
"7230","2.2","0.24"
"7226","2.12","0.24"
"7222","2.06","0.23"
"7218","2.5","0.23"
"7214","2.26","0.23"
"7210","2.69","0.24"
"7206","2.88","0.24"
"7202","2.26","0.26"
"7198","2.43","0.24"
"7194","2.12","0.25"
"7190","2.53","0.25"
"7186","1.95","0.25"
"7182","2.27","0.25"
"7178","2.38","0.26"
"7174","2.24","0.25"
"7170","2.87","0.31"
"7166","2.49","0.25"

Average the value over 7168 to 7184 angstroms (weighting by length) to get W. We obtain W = 2.44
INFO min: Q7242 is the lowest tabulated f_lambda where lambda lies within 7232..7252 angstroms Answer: 1.83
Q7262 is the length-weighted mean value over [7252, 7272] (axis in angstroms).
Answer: 2.69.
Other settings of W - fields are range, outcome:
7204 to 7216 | 2.61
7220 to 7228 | 2.09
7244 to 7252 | 2.09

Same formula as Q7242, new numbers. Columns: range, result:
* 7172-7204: 1.95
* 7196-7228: 2.06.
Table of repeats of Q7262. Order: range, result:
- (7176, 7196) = 2.25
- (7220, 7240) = 2.16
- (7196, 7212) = 2.56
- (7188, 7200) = 2.36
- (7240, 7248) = 2.2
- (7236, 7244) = 2.37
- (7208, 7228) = 2.33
